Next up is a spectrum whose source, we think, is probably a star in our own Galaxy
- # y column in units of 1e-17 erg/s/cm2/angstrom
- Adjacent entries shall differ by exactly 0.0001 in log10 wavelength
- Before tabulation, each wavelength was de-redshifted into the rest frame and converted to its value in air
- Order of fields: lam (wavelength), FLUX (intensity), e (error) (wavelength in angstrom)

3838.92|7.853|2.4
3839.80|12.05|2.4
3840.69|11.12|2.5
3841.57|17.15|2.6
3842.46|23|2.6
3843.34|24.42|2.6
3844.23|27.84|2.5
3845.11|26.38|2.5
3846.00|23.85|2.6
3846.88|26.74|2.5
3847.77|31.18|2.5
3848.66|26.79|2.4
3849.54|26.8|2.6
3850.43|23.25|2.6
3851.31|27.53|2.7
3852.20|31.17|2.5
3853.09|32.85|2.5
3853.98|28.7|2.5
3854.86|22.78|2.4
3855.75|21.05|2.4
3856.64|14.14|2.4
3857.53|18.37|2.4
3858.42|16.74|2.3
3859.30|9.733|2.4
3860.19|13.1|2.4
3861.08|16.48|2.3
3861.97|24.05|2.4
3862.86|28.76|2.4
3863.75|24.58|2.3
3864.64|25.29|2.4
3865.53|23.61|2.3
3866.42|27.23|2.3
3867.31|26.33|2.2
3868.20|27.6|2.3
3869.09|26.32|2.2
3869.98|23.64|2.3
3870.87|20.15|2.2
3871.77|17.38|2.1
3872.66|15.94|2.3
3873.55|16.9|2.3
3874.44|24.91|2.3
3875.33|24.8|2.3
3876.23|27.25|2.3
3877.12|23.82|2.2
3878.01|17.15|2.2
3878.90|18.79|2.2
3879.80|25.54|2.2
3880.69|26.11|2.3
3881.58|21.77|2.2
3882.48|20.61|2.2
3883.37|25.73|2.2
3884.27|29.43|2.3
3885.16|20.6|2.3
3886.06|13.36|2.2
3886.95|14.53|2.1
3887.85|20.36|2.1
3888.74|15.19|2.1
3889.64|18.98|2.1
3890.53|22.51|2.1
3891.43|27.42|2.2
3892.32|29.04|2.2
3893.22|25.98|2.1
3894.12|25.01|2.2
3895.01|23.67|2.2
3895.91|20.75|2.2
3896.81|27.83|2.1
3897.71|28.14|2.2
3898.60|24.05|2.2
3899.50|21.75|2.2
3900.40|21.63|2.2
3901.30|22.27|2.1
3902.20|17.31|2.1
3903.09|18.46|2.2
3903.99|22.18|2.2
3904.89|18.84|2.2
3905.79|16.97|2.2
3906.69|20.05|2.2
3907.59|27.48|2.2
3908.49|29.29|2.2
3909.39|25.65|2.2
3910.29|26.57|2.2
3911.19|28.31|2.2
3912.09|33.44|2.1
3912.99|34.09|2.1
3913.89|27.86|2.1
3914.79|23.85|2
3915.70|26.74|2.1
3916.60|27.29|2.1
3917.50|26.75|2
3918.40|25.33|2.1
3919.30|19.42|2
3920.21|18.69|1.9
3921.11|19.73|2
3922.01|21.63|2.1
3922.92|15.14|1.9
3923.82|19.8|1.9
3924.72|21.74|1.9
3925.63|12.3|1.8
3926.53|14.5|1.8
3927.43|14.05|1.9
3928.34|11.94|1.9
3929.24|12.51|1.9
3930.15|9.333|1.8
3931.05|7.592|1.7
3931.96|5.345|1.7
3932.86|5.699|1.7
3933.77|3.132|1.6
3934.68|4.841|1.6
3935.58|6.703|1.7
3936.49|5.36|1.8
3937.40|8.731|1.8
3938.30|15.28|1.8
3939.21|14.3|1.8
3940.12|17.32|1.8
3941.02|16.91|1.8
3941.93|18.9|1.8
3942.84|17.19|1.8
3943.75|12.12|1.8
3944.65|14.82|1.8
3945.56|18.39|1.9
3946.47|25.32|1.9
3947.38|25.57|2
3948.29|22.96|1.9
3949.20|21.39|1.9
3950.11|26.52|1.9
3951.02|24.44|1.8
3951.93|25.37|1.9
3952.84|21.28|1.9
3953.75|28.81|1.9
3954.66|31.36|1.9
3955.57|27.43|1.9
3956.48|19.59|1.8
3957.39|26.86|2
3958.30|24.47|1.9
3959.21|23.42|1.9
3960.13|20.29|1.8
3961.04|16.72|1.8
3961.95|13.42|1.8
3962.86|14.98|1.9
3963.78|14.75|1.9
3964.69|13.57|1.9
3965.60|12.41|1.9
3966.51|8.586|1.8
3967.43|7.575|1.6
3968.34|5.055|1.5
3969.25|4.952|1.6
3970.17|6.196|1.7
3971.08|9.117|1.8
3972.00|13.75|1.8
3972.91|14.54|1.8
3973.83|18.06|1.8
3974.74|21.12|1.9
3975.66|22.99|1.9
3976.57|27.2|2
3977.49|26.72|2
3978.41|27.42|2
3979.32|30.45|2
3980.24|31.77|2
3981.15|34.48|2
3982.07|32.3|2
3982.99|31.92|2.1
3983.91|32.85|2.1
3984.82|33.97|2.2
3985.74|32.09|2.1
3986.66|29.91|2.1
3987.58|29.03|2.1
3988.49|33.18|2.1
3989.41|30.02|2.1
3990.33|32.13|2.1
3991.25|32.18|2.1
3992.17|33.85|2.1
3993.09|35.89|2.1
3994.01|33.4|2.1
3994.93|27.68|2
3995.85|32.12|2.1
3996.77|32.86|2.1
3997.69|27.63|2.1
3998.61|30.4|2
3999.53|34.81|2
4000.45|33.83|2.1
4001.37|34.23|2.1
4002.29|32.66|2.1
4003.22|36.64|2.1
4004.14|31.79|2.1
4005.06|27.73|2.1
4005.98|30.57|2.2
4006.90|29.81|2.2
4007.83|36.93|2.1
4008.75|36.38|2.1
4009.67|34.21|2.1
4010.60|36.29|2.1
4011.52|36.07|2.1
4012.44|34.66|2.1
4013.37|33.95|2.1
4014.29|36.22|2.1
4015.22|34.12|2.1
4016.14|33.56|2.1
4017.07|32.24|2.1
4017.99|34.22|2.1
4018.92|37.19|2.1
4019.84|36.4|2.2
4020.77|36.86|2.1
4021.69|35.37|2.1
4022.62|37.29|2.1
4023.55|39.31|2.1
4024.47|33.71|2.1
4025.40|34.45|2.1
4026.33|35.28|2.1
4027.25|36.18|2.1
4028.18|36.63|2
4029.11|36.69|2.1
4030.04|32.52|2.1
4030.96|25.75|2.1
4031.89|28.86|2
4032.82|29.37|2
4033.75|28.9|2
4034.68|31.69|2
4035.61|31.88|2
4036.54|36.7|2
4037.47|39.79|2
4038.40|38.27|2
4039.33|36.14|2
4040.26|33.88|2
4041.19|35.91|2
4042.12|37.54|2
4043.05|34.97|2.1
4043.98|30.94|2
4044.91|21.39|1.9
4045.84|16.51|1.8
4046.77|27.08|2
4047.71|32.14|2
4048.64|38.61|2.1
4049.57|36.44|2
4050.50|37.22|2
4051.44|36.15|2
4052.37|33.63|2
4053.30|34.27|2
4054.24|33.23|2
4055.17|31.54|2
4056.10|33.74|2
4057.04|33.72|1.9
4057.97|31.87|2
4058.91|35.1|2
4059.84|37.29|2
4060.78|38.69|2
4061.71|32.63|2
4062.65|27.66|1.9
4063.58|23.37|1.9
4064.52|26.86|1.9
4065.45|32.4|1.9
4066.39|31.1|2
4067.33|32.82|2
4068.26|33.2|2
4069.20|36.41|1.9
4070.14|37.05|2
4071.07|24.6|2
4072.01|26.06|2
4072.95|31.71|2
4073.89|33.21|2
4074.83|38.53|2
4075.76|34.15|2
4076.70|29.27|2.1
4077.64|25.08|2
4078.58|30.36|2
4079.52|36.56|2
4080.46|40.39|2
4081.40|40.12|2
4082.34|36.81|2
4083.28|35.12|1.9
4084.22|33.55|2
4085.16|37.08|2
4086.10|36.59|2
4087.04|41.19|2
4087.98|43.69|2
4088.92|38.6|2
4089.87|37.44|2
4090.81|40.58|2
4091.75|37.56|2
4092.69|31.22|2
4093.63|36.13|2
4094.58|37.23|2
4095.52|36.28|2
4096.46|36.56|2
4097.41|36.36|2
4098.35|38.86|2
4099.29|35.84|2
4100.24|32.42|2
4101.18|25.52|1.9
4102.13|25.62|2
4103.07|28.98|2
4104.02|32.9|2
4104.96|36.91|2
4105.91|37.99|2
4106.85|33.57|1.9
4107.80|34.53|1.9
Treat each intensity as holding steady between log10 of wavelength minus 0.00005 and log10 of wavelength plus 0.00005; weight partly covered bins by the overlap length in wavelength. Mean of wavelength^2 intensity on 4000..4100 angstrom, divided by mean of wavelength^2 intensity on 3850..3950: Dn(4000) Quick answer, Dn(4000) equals 1.79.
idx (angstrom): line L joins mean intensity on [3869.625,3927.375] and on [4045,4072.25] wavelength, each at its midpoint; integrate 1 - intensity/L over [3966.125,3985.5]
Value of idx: 4.3 angstrom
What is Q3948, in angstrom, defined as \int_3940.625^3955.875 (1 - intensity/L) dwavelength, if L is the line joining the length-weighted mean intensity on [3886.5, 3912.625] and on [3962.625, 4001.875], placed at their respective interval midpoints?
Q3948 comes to 1.3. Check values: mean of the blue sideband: 23.3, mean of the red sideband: 25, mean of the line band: 22.3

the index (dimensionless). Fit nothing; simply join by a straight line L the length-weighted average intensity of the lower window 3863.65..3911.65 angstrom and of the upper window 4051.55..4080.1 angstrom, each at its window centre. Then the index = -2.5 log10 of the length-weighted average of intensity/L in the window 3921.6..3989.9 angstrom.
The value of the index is 0.37 mag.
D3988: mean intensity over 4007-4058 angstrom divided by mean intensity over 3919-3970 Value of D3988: 2.09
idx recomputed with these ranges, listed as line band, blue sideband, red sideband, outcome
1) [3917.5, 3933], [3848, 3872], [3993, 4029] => 6.86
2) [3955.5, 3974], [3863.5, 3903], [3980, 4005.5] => 9.30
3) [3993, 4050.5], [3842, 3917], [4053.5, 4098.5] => -3.87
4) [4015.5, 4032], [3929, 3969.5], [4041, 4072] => -4.52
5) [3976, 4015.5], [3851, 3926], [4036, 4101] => -3.75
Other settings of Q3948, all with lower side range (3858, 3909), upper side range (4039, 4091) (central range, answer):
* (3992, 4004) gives -1.4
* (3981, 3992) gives -1.3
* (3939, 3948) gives 2.7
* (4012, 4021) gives -1.3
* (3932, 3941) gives 5.7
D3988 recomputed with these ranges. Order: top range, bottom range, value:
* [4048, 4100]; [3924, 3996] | 1.72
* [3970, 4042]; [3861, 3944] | 1.55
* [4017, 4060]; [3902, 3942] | 1.86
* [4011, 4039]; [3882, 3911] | 1.53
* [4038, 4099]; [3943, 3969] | 1.75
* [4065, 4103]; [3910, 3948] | 1.98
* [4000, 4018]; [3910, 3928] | 1.49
